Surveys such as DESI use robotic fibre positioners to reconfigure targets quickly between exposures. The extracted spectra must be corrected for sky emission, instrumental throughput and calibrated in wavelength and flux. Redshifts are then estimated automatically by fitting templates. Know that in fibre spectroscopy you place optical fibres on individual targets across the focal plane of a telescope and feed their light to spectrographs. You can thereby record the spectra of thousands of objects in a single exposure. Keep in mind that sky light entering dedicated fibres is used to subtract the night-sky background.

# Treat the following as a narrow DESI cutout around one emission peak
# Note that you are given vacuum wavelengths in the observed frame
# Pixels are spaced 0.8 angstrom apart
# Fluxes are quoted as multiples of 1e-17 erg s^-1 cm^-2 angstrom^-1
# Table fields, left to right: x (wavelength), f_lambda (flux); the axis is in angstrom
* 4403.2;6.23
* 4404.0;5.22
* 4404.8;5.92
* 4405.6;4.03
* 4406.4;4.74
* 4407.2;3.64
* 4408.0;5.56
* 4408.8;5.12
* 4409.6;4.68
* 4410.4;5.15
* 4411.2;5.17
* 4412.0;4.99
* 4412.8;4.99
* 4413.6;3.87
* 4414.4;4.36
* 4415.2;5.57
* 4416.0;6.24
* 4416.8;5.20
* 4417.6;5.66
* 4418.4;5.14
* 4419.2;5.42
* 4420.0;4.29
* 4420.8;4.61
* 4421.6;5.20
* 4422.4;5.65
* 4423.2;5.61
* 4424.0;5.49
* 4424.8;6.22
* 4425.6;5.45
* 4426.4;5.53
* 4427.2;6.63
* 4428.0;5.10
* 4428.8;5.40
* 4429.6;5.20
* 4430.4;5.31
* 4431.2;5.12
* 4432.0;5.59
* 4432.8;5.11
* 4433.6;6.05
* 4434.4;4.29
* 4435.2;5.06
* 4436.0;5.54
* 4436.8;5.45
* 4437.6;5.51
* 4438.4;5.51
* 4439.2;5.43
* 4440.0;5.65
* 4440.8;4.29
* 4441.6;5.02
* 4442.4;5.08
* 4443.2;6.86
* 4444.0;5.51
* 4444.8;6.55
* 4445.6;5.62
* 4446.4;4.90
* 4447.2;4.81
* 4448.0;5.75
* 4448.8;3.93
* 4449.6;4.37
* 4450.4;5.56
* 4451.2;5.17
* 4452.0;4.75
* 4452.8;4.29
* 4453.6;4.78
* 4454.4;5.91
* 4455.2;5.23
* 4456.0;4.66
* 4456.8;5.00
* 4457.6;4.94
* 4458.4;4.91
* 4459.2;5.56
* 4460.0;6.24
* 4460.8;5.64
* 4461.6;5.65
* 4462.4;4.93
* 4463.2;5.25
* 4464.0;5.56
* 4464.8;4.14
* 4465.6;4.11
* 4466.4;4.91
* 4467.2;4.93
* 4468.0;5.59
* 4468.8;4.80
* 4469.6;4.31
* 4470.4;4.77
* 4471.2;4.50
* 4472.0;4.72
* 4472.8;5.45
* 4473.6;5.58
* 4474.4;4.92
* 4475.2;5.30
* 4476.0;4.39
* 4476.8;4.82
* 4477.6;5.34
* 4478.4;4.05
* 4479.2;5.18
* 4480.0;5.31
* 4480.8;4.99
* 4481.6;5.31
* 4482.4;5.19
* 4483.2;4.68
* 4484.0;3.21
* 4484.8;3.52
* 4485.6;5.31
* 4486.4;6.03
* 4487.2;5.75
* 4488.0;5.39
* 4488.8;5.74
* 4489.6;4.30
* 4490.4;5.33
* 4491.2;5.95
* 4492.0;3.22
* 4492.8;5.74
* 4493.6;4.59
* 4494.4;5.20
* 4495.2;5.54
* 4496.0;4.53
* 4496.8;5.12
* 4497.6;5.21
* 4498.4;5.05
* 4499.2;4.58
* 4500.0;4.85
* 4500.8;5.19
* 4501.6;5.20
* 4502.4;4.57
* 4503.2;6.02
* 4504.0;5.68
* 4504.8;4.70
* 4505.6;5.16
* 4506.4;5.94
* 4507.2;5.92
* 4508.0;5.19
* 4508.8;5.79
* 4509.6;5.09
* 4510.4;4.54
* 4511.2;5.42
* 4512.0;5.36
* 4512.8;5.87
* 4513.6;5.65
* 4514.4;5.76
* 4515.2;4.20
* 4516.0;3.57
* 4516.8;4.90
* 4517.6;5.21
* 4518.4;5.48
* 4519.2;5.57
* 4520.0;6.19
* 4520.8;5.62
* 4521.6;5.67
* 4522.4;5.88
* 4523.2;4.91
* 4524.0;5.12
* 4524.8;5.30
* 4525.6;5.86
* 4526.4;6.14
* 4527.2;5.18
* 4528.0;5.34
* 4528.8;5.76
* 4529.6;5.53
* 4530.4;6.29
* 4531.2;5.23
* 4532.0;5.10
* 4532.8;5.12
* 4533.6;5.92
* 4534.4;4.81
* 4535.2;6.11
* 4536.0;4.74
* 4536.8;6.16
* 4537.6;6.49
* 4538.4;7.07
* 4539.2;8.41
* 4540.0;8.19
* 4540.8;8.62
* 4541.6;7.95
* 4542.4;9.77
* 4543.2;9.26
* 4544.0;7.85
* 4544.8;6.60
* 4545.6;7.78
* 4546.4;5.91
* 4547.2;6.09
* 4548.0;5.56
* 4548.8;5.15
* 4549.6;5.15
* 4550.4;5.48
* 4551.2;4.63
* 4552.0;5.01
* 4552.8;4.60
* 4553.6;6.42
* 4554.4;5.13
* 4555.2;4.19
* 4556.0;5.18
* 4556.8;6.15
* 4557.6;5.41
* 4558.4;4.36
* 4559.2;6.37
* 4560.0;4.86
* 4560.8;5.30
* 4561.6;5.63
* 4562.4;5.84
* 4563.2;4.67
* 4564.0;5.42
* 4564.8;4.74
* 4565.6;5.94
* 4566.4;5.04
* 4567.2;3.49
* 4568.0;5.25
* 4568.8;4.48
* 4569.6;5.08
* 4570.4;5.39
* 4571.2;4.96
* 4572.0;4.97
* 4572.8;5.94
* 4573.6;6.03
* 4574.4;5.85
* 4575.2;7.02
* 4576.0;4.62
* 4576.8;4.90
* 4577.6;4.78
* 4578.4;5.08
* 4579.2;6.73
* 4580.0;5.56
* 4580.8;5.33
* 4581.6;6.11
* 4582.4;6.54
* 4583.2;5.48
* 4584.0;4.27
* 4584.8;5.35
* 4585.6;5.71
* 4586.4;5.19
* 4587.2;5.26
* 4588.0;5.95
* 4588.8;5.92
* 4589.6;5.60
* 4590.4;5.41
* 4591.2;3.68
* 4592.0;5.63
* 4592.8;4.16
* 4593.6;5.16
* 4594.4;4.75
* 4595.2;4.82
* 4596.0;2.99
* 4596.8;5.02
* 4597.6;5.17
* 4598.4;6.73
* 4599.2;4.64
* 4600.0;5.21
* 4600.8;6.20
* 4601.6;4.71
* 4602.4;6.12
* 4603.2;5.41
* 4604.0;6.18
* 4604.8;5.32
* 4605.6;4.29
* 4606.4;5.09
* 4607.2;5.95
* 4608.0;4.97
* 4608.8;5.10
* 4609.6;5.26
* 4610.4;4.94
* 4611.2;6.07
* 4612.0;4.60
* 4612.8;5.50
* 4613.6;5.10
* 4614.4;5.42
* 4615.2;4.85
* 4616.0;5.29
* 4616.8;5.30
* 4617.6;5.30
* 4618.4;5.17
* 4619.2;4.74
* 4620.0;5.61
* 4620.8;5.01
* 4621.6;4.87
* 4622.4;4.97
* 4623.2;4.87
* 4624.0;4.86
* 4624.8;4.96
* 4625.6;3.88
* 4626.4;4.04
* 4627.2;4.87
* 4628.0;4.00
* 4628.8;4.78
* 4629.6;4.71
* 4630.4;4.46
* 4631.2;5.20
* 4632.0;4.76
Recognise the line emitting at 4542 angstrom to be [O II] 3727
